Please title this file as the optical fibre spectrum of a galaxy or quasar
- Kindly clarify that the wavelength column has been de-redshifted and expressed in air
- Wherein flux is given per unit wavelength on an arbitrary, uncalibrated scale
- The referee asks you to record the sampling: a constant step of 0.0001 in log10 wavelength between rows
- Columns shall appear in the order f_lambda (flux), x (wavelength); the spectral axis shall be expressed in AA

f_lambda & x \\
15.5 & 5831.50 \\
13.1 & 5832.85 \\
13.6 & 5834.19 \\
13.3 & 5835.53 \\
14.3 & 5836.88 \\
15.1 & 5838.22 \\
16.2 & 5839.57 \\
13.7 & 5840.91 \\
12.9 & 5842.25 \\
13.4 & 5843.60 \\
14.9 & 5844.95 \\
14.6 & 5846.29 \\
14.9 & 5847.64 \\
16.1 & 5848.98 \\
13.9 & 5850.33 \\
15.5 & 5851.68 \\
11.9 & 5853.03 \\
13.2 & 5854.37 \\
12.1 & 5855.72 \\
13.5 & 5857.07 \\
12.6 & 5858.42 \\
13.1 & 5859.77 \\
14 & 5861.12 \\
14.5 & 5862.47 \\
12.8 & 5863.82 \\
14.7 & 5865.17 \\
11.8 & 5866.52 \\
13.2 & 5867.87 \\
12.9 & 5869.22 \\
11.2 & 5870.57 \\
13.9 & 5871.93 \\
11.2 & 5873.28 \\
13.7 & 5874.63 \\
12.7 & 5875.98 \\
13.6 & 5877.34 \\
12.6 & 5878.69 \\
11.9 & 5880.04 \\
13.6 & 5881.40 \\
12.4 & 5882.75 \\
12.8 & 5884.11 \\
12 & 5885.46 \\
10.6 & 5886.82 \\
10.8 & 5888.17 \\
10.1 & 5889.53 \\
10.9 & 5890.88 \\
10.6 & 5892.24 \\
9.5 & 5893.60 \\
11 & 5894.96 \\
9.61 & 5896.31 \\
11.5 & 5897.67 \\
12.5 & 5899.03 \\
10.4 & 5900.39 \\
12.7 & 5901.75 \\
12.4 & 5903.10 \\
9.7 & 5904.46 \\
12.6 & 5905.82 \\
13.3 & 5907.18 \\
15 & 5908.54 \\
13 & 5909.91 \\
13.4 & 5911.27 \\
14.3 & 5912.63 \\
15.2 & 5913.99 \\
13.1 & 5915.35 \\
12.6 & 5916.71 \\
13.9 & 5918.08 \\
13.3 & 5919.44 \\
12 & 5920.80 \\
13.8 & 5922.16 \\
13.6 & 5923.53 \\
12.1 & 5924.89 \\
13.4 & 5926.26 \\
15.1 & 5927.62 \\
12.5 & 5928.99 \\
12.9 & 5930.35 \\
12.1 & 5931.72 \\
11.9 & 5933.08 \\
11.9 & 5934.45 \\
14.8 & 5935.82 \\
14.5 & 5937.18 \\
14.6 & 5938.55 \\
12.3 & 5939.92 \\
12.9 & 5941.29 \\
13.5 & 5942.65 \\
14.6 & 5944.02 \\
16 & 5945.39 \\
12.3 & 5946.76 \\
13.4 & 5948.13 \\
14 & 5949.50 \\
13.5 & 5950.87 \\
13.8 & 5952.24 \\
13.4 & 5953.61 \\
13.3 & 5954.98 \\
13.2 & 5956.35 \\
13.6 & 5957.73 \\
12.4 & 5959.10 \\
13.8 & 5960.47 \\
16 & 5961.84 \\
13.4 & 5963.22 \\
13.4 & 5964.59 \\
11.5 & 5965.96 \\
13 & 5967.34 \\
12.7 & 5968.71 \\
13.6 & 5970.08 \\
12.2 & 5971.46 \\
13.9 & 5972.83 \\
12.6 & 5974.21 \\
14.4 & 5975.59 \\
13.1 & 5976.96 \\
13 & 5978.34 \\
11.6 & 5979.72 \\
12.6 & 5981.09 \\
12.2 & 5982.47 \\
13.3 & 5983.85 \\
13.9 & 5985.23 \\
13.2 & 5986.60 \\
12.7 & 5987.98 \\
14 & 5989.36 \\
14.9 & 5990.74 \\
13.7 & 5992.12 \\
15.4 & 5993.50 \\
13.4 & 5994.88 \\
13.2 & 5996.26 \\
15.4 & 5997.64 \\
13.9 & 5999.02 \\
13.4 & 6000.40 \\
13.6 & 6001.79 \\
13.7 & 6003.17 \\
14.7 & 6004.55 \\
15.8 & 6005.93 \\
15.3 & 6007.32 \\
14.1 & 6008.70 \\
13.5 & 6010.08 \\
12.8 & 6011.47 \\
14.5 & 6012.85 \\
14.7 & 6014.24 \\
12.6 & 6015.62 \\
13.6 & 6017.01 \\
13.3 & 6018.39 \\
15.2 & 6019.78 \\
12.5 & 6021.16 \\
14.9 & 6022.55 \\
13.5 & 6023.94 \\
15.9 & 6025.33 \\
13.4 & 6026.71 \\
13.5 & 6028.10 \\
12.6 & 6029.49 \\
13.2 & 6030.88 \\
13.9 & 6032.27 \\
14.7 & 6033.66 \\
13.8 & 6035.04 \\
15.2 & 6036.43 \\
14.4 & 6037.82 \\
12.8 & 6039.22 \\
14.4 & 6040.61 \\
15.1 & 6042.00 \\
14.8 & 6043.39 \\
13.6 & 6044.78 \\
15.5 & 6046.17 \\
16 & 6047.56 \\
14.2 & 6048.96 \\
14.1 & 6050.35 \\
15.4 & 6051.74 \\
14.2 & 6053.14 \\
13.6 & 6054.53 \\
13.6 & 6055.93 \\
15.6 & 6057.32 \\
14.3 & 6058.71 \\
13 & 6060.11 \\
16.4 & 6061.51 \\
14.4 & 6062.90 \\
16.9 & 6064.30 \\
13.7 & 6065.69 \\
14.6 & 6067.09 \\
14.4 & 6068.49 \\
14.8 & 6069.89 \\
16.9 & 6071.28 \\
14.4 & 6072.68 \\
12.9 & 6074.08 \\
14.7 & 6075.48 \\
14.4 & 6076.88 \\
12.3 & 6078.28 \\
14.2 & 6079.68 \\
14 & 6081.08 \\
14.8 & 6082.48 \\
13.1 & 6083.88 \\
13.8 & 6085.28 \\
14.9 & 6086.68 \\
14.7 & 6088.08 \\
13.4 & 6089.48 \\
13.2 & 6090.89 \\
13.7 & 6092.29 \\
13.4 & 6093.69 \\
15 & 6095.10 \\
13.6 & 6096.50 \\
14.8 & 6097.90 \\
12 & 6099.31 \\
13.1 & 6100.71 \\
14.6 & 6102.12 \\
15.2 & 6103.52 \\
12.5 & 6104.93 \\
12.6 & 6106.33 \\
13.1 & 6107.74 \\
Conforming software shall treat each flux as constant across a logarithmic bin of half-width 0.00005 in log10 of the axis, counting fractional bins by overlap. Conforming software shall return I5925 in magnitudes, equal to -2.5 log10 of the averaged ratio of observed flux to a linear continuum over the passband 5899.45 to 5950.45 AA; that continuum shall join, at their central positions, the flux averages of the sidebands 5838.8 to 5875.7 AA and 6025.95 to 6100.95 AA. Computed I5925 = 0.05 mag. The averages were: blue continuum 13.6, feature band 13.2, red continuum 14.2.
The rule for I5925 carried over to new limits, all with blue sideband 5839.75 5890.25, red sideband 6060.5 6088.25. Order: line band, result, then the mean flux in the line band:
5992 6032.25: 0.01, 14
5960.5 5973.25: 0.04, 13.3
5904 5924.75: 0.01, 13.3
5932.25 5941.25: 0.02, 13.3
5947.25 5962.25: 0.01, 13.6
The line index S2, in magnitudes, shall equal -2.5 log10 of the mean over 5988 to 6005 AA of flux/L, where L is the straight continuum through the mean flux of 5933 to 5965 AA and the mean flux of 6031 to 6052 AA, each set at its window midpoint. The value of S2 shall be 0.00 mag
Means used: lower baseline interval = 13.6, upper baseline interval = 14.5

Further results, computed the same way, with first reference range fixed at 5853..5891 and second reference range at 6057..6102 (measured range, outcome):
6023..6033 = 0.01 mag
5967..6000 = 0.00 mag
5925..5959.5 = -0.02 mag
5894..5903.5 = 0.13 mag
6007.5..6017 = -0.01 mag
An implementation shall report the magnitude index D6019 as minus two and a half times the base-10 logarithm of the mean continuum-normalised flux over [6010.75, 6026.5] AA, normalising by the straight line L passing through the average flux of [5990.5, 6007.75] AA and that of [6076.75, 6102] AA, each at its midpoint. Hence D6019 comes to 0.020 mag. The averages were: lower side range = 14.3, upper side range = 13.8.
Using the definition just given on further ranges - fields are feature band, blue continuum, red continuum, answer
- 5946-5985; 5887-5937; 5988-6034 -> 0.01 mag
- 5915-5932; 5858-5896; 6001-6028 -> -0.02 mag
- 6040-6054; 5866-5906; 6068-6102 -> -0.09 mag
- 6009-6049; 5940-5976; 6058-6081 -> 0.00 mag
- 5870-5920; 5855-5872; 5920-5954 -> 0.08 mag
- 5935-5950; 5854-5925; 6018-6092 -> -0.06 mag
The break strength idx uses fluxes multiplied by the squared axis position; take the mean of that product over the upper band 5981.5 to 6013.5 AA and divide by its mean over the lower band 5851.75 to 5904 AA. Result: 1.2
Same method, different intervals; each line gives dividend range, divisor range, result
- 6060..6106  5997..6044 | 1.03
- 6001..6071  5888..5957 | 1.16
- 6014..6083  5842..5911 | 1.20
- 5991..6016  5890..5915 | 1.21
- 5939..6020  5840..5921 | 1.10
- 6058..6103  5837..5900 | 1.19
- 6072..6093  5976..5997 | 1.07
